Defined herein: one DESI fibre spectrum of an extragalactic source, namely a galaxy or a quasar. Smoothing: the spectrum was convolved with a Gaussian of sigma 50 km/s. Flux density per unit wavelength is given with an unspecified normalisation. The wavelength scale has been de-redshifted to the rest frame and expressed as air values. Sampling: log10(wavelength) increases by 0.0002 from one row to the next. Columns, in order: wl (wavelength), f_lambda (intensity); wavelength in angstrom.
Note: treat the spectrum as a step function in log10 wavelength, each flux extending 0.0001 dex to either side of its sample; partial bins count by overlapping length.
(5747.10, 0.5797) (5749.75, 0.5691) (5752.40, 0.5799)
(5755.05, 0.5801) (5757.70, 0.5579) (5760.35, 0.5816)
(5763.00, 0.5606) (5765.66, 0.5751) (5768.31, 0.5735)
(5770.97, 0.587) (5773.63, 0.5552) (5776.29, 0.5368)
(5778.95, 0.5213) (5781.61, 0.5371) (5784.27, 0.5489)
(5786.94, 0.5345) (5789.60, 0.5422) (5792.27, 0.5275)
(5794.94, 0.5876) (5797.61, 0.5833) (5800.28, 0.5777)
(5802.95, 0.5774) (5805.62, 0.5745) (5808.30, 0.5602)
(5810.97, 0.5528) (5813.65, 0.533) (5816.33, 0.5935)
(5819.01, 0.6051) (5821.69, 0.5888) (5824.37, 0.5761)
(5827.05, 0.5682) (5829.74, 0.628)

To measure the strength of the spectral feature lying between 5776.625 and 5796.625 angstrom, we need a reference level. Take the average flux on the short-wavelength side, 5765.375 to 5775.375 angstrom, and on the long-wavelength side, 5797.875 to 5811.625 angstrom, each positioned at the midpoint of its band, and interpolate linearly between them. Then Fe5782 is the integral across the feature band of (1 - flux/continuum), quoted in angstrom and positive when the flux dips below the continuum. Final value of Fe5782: 1.0 angstrom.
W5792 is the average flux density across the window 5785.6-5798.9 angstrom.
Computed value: 0.555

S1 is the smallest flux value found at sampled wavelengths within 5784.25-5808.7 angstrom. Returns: 0.5275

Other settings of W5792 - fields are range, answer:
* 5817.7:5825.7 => 0.59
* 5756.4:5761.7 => 0.57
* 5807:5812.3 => 0.557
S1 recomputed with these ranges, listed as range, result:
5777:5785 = 0.5213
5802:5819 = 0.533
